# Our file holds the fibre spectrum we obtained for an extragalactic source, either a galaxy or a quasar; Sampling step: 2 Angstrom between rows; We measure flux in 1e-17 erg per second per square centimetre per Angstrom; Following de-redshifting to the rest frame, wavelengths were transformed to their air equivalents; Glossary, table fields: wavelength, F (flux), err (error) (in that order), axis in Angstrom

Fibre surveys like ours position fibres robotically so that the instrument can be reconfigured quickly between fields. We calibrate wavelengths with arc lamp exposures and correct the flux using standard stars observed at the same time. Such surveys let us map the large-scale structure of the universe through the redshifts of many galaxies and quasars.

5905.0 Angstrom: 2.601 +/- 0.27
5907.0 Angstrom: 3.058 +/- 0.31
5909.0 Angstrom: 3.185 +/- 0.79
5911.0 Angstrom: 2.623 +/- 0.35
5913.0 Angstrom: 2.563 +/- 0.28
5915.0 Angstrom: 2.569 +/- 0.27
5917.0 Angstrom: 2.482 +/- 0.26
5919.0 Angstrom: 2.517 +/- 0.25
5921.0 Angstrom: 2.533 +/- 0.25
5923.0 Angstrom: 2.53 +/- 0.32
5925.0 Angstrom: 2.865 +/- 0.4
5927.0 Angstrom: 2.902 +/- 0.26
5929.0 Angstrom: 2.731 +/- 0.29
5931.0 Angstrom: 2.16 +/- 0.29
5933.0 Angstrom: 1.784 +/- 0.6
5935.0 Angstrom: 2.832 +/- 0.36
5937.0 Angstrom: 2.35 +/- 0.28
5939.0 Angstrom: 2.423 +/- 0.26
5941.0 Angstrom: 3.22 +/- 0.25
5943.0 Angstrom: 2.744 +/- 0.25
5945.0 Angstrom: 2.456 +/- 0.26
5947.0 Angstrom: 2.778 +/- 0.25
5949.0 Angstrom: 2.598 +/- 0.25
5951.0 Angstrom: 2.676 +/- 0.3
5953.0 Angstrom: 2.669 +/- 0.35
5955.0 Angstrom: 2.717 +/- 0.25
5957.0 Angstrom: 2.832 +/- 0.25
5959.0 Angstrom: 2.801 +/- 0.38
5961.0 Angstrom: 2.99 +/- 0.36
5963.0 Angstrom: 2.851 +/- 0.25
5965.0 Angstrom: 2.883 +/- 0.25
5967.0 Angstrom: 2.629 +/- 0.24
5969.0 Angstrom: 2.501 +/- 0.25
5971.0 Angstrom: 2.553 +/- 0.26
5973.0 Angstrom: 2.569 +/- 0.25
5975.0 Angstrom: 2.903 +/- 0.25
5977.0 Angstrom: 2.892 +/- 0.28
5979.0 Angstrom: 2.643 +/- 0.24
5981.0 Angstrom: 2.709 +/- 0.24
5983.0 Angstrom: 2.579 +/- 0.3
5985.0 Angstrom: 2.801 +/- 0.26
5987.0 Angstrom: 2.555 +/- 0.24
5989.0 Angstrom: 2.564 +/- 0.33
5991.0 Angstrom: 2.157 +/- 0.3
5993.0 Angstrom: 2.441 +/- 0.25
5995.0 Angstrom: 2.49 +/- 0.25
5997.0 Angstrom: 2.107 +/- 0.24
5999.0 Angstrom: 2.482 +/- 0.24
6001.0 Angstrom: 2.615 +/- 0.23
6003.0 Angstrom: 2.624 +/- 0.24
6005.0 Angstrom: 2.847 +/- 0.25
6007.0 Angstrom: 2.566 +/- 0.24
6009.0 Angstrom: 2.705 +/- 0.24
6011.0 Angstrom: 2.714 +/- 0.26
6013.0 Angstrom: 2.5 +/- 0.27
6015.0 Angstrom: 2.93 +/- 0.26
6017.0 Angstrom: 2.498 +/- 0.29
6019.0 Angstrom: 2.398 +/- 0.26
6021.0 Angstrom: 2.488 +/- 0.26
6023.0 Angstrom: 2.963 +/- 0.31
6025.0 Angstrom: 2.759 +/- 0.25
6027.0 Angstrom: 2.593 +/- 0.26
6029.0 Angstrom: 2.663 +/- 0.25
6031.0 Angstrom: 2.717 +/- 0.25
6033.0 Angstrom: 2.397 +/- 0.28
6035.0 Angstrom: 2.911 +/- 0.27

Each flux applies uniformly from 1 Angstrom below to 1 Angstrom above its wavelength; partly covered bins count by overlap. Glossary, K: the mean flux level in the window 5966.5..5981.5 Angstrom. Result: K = 2.68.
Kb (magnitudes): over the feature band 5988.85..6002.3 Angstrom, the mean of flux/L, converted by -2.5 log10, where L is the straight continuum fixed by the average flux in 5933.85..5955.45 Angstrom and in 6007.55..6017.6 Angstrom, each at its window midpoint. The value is 0.12 mag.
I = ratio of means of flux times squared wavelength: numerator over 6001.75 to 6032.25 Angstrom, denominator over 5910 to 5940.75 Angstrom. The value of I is 1.08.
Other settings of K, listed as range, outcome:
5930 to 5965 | 2.65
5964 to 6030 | 2.62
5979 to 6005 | 2.53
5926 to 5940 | 2.45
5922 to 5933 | 2.56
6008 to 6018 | 2.67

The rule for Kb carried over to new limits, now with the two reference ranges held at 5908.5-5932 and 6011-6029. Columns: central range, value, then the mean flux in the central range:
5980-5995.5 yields 0.043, 2.54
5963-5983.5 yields -0.024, 2.7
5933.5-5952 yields -0.008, 2.65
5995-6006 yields 0.047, 2.53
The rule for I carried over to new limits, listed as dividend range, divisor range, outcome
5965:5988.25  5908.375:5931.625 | 1.03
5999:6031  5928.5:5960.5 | 1.04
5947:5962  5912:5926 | 1.08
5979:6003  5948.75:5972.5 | 0.93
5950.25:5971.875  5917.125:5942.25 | 1.08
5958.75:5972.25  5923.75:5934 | 1.11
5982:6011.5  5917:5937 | 1.03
